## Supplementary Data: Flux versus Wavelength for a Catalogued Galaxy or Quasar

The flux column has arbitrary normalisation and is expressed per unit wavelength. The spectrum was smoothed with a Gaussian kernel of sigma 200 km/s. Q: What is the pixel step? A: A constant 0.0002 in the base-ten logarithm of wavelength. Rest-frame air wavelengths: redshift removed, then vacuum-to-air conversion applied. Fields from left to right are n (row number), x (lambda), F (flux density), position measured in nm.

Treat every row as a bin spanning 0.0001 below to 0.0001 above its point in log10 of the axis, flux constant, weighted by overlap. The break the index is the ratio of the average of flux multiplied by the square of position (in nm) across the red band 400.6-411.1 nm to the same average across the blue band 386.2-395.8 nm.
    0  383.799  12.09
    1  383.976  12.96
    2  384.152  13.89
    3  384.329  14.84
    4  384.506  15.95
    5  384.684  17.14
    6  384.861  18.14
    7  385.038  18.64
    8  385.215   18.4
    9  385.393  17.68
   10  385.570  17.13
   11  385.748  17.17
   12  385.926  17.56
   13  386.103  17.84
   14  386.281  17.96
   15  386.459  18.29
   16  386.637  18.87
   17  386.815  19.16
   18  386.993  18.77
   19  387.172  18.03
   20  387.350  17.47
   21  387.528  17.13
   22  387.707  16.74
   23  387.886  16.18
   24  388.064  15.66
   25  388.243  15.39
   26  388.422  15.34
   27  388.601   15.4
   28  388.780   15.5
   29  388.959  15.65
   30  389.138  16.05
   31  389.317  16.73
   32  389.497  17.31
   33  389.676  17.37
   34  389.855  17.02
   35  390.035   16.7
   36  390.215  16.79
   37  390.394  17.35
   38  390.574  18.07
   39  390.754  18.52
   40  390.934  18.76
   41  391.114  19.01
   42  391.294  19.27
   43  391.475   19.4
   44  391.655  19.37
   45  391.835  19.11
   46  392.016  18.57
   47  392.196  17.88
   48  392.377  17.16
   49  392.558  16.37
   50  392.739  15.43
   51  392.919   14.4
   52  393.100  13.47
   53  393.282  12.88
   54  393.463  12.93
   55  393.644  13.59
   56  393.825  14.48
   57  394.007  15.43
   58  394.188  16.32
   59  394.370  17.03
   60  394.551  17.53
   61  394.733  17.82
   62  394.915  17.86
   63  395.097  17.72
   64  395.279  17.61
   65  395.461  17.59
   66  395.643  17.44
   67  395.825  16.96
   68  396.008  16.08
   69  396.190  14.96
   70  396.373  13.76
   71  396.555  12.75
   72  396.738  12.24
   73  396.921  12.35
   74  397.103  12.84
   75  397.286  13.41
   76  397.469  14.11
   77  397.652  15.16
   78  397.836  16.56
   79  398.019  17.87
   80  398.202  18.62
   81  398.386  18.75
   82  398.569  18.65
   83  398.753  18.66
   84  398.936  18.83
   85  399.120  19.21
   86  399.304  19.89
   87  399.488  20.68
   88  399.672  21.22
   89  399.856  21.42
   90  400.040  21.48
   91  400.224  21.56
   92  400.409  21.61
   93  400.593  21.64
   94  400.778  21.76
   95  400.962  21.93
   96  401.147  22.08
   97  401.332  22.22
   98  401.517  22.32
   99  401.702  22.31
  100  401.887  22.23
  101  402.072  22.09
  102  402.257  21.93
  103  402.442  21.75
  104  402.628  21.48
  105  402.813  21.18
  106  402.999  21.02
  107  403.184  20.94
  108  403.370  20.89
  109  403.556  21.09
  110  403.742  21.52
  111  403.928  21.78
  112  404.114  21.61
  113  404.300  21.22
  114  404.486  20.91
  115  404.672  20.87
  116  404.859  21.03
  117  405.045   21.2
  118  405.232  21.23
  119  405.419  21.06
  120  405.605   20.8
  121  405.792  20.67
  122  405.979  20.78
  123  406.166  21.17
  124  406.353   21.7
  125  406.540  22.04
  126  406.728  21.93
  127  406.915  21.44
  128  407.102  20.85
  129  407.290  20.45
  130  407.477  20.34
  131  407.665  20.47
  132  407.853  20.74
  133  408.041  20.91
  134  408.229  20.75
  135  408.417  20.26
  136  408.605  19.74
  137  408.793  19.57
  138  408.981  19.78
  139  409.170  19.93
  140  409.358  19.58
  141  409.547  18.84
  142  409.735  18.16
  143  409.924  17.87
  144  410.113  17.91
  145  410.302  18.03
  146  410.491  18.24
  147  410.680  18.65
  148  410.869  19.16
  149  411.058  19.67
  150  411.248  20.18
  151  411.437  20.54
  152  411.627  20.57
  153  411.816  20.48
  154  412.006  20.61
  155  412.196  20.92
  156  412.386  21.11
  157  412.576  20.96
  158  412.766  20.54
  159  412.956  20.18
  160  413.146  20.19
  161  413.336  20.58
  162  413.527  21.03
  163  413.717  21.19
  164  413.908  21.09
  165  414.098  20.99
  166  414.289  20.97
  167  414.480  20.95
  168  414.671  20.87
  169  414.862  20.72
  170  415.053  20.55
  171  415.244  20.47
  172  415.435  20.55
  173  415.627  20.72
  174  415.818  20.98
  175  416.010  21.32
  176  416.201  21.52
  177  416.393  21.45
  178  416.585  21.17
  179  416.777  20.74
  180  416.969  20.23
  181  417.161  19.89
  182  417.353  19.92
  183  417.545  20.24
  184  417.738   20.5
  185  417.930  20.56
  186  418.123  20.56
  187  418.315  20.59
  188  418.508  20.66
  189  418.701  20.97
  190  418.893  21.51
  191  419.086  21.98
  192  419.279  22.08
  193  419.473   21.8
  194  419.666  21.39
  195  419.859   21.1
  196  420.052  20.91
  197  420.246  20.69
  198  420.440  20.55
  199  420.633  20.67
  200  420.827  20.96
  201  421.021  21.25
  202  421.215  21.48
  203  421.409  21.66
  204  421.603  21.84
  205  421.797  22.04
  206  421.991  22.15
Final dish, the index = 1.32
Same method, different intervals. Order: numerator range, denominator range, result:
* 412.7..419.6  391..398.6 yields 1.43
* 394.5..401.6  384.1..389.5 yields 1.13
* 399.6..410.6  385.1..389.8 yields 1.33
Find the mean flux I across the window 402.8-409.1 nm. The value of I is 20.9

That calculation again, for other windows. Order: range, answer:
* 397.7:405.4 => 20.8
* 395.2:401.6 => 18.1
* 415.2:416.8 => 21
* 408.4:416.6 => 20.2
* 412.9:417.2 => 20.8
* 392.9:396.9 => 15.5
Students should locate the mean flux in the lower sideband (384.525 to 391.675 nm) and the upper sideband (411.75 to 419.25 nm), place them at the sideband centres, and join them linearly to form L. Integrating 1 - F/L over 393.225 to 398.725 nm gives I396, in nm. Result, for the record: 0.79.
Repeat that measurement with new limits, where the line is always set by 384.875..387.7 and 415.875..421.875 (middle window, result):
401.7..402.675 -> -0.125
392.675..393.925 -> 0.320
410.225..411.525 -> 0.068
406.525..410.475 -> 0.030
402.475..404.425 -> -0.169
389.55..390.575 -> 0.066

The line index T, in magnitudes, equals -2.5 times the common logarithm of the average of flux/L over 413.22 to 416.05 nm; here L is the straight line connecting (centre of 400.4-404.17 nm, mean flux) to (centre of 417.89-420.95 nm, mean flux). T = 0.02 mag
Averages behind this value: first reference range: 21.7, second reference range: 21.1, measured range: 20.8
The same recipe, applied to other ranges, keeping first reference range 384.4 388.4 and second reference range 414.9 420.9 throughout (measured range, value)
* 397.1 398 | 0.25 mag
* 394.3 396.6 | 0.11 mag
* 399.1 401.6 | -0.13 mag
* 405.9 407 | -0.10 mag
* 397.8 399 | 0.02 mag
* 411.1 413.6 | -0.02 mag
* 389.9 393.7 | 0.07 mag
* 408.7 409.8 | 0.03 mag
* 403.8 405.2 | -0.10 mag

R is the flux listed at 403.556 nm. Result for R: 21.09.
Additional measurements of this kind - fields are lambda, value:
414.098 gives 20.99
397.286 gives 13.41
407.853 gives 20.74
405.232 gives 21.23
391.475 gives 19.4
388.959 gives 15.65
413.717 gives 21.19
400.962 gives 21.93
